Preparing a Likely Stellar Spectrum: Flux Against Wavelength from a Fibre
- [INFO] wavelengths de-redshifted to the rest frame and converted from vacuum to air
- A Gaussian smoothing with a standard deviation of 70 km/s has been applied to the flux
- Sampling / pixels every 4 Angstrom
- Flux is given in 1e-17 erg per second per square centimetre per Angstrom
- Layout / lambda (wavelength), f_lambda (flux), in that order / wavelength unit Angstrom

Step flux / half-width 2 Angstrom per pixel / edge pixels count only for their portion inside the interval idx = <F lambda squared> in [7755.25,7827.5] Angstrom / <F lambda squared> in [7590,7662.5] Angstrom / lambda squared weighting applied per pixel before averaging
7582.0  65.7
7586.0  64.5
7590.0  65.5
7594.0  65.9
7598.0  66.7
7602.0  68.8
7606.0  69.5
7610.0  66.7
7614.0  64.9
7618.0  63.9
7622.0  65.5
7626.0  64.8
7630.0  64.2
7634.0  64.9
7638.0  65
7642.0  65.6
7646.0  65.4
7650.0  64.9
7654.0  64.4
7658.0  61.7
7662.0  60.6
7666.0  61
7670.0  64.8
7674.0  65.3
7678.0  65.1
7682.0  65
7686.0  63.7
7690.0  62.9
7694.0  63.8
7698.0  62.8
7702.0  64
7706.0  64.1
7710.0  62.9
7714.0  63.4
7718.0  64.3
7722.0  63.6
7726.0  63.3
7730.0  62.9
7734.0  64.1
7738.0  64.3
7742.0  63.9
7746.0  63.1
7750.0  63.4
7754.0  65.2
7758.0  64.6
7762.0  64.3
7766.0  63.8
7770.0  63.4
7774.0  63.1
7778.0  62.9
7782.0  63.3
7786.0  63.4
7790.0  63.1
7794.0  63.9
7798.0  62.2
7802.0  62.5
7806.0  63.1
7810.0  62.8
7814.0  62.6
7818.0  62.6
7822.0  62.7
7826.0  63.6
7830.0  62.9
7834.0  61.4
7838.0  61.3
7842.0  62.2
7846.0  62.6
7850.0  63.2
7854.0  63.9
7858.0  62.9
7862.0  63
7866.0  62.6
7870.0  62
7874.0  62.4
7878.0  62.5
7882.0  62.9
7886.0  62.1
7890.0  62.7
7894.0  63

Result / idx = 1.01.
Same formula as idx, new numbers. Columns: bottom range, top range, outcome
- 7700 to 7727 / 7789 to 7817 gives 1.01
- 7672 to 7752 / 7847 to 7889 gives 1.02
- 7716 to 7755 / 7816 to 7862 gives 1.01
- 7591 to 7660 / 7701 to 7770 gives 1.00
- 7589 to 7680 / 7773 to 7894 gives 1.02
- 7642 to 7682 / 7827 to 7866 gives 1.03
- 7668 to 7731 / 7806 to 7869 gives 1.02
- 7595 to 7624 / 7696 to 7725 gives 0.98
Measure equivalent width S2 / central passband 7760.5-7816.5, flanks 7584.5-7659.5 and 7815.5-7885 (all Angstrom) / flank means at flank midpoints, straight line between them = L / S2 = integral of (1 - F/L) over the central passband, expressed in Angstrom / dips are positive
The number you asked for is 0.2 Angstrom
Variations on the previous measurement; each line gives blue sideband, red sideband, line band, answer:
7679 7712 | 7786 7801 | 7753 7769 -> -0.27 Angstrom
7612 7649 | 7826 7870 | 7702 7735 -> 0.21 Angstrom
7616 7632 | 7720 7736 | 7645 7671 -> 0.45 Angstrom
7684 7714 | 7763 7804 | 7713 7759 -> -0.36 Angstrom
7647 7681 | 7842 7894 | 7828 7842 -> 0.21 Angstrom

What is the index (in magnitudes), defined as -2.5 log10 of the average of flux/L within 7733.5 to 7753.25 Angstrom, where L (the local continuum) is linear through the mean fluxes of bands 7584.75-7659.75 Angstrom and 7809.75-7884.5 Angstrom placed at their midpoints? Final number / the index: 0.00 mag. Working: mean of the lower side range 65.4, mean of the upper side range 62.6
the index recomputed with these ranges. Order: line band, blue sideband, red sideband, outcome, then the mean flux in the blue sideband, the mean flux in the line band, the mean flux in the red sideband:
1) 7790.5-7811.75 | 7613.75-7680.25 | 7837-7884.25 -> 0.00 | 64.2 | 62.9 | 62.7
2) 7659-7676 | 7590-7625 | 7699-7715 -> 0.03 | 66.4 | 62.9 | 63.6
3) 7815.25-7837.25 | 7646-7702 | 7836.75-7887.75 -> 0.00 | 63.6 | 62.6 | 62.6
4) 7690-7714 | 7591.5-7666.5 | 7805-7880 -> 0.01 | 65.1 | 63.5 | 62.6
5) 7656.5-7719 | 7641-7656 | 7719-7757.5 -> 0.02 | 65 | 63.5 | 63.8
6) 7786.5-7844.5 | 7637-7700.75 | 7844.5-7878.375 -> 0.01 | 63.9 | 62.7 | 62.8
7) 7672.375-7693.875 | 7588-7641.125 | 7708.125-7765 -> 0.01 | 65.9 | 64.3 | 63.8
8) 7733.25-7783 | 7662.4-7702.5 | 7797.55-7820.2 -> -0.01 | 63.7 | 63.8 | 62.7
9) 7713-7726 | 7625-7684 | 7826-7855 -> 0.00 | 64.2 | 63.7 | 62.5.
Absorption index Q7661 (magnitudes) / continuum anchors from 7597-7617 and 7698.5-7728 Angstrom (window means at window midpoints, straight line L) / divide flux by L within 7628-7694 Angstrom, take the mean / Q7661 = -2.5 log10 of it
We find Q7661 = 0.022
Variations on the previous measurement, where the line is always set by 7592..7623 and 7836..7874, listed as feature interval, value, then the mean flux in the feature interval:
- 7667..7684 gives 0.01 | 64.8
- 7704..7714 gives 0.02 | 63.5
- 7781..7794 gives 0.01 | 63.4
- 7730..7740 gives 0.01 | 63.9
